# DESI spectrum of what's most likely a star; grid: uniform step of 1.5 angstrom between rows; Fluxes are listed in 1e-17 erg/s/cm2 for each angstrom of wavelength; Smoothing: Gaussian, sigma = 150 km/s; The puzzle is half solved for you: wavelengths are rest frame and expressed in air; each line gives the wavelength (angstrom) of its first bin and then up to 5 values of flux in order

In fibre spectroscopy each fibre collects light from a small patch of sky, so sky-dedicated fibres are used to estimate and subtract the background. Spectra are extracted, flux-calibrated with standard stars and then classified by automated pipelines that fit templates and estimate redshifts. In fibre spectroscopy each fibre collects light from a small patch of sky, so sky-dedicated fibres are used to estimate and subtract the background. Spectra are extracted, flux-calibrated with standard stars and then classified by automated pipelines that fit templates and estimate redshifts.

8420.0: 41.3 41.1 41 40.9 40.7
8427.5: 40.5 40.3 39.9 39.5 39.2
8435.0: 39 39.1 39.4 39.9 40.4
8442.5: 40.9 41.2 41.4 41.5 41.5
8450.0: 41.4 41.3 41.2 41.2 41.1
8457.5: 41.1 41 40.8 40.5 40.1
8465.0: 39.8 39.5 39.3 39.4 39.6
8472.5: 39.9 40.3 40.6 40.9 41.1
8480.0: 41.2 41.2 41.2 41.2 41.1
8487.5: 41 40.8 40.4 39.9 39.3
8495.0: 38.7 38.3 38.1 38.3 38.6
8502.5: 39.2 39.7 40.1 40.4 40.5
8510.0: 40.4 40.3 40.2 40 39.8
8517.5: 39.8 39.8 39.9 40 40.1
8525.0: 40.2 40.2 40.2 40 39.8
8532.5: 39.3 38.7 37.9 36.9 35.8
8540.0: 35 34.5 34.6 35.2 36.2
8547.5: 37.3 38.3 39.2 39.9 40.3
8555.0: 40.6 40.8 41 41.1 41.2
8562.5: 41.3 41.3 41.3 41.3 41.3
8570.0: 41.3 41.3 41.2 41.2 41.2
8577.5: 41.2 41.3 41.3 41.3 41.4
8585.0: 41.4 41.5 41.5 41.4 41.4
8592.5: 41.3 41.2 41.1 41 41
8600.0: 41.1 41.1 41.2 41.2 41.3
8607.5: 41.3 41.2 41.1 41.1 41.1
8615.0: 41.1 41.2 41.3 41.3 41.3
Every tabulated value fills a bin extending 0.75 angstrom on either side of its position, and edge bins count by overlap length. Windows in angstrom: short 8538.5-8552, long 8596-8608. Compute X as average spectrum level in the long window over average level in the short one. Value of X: 1.13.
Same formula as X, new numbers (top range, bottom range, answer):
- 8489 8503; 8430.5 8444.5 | 0.98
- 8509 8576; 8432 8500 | 0.98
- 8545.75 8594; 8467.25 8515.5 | 1.02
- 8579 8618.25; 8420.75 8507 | 1.02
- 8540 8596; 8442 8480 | 0.99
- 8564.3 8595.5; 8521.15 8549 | 1.09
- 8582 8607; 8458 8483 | 1.02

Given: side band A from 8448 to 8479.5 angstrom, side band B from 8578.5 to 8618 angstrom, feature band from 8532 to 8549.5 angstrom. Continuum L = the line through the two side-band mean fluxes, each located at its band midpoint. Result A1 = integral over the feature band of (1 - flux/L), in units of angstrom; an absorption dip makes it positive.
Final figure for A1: 1.9 angstrom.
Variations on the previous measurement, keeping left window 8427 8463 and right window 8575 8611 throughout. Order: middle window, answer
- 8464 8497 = 0.4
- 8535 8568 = 1.9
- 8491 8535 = 1.3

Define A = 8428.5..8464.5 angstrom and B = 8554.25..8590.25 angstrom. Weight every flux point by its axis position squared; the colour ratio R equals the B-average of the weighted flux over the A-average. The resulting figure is 1.05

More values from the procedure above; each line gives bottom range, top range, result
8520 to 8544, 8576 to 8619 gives 1.09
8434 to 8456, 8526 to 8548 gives 0.94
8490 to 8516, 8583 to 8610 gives 1.07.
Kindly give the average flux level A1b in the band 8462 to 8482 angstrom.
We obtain 40.2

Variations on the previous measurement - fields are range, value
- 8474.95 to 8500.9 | 40.2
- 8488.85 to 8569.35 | 39.3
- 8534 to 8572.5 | 39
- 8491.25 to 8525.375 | 39.6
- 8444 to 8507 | 40.3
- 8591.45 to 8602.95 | 41.1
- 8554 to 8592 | 41.2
